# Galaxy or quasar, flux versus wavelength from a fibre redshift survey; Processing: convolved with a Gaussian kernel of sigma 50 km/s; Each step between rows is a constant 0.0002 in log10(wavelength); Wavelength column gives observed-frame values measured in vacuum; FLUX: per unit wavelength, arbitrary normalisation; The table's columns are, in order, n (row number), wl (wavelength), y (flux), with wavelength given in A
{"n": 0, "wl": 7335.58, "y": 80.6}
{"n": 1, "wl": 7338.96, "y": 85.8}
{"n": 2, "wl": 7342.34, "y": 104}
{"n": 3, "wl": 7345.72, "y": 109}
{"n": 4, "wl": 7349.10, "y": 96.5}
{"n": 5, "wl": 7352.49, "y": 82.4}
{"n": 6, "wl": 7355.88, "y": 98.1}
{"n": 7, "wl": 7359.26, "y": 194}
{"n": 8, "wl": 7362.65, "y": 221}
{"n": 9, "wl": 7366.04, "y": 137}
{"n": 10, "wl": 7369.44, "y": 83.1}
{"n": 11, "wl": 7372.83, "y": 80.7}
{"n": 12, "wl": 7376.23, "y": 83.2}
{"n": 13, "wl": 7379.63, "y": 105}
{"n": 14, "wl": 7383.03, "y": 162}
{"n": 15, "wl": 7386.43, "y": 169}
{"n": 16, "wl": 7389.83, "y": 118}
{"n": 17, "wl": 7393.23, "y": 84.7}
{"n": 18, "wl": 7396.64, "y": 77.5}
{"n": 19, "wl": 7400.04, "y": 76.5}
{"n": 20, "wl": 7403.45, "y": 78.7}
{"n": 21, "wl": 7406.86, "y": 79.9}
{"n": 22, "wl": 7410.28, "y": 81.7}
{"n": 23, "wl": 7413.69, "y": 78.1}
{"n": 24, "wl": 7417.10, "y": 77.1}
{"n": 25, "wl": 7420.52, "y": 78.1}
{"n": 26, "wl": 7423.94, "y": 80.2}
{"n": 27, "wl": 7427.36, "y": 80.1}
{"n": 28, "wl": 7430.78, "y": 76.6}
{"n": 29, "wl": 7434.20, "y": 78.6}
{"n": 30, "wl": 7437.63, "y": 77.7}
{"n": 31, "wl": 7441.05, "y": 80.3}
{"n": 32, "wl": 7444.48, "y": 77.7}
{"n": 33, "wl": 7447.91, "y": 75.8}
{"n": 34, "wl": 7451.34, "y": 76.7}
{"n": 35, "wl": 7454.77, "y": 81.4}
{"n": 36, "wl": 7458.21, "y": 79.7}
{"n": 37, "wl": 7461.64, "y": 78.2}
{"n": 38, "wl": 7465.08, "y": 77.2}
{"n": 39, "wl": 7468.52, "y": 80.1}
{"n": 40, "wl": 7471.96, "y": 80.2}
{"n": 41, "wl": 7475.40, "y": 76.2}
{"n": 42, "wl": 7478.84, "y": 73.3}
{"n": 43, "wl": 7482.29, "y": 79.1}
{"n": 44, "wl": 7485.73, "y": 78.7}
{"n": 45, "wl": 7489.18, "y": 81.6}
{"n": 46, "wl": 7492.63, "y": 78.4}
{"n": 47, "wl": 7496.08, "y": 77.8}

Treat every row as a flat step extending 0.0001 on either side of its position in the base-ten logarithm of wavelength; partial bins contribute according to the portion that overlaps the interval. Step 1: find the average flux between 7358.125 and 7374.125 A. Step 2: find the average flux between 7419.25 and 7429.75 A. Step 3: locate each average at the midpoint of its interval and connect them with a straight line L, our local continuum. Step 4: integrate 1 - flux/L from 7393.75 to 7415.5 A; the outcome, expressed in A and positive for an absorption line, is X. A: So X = 4.6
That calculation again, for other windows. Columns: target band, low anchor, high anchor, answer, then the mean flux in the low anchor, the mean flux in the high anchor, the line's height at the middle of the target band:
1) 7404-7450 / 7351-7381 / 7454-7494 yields 8.65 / 121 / 78.6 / 97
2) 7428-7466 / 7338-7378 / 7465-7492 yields 4.15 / 115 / 78.4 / 88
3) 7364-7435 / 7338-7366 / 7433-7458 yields 5.43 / 126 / 78.4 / 102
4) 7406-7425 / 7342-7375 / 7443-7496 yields 3.80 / 121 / 78.3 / 98.9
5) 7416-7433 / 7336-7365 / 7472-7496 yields 3.35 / 122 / 78.1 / 97.8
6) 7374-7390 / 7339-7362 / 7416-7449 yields -3.98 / 117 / 78.3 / 102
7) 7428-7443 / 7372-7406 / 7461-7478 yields 1.76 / 104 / 78.1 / 88.9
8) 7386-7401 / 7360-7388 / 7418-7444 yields 1.79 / 132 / 78.7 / 114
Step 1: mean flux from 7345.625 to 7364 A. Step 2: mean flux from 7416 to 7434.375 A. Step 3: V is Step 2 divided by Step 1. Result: 0.59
